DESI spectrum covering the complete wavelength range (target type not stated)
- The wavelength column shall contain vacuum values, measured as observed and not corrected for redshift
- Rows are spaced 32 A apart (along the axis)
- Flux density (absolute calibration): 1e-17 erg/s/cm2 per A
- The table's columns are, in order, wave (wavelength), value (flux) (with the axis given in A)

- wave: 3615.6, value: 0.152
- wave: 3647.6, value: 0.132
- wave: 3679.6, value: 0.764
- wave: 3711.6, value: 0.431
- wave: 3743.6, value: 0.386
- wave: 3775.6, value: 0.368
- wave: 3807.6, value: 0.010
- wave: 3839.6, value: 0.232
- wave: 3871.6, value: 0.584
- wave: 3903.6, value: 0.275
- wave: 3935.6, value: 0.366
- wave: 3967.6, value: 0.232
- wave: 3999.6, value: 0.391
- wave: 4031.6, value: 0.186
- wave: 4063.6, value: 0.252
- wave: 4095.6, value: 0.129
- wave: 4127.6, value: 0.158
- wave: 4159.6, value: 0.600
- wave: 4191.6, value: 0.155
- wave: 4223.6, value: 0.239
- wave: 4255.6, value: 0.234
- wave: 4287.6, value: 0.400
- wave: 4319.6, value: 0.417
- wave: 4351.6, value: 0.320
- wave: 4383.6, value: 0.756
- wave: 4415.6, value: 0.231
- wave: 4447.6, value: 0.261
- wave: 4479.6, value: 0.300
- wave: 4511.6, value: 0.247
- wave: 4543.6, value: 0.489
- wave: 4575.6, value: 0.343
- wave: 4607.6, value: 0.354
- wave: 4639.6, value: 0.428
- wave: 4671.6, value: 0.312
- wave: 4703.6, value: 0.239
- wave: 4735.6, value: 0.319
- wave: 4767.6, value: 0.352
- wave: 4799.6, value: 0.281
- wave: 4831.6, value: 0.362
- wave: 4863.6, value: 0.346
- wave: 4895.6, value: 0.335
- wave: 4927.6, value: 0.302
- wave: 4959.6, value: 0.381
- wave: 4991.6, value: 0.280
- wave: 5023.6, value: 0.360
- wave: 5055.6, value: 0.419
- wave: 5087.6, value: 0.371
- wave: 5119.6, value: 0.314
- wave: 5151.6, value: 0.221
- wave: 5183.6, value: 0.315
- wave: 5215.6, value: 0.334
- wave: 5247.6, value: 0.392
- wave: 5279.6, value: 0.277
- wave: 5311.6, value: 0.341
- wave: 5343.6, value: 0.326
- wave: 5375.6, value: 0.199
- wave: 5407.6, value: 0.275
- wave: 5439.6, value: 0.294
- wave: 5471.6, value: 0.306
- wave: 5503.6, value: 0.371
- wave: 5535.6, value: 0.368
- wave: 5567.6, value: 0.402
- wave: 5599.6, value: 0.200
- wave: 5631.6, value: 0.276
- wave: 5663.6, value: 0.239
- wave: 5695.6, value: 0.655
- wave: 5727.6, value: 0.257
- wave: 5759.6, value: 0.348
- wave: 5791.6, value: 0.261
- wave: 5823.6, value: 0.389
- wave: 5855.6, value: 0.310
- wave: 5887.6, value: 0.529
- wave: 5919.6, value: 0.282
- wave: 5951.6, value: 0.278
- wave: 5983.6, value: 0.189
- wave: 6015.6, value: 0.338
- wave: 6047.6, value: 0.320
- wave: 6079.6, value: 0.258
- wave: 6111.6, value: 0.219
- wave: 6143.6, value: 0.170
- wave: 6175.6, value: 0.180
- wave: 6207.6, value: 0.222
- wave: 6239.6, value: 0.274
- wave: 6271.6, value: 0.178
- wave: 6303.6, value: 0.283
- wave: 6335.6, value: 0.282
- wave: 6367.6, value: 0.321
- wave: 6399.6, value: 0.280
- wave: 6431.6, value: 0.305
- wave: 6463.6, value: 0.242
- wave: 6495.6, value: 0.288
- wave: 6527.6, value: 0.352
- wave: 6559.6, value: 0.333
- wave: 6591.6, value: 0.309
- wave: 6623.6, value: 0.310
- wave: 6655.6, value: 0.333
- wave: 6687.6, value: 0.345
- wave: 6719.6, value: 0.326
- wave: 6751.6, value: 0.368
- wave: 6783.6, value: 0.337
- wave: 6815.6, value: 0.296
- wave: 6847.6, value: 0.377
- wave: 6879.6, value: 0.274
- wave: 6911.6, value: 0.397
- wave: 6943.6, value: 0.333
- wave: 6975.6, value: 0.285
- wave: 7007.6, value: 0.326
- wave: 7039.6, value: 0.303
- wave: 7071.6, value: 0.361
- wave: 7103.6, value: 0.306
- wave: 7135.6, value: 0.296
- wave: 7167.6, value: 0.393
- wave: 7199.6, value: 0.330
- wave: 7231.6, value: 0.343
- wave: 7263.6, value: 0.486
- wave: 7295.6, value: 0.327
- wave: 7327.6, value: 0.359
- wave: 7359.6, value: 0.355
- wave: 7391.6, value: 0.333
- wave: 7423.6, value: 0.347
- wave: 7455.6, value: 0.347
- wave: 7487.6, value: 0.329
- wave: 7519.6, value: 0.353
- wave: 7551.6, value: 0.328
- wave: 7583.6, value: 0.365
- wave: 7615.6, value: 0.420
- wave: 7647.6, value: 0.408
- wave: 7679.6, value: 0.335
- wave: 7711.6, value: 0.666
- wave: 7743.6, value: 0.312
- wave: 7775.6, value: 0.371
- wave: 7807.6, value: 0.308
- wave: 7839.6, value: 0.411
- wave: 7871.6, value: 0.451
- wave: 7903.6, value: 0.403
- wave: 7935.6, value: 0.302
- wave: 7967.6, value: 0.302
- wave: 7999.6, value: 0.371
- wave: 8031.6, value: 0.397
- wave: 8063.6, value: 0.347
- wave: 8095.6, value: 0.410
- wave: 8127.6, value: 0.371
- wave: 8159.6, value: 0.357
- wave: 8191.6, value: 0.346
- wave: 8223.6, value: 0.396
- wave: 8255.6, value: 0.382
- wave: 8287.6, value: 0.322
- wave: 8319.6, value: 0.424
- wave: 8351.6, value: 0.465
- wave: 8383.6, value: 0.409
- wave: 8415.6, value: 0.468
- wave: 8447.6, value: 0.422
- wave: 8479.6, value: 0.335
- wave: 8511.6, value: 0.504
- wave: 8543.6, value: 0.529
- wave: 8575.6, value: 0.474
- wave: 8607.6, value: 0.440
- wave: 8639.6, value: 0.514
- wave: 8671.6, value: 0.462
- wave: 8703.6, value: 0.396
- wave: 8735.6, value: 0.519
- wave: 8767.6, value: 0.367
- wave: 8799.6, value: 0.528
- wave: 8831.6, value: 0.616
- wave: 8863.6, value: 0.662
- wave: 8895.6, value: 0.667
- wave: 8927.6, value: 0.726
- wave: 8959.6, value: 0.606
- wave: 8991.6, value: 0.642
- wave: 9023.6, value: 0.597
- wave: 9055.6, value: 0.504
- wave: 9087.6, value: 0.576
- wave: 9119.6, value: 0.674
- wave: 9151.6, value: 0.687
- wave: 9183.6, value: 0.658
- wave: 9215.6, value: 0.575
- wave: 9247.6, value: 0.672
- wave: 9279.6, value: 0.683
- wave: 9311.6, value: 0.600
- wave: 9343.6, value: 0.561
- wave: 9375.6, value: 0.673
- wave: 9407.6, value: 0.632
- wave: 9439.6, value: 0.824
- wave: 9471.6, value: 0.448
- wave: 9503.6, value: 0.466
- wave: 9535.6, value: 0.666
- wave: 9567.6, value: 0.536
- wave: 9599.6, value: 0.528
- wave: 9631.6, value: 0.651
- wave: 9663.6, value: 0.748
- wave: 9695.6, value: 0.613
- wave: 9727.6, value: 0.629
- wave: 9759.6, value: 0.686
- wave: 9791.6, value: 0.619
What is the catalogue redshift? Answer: 0.174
